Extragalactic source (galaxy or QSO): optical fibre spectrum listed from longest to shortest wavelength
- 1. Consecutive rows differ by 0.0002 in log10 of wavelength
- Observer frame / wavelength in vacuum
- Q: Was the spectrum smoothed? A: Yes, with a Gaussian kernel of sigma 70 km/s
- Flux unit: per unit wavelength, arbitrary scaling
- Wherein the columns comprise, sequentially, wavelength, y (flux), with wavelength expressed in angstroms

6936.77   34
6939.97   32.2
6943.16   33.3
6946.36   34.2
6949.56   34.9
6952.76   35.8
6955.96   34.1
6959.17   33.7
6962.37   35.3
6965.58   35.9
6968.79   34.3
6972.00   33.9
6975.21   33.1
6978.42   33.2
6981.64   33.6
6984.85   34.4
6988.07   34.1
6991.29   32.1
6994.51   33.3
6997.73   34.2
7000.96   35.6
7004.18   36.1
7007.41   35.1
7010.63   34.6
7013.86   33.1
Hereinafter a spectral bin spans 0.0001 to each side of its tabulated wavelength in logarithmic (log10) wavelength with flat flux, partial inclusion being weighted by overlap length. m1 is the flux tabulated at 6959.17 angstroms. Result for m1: 33.7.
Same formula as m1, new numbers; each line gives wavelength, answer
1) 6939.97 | 32.2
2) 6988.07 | 34.1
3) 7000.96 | 35.6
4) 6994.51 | 33.3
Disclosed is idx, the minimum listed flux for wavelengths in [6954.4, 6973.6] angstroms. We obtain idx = 33.7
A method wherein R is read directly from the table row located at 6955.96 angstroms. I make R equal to 34.1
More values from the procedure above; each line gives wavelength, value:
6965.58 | 35.9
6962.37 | 35.3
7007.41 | 35.1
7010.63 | 34.6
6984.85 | 34.4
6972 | 33.9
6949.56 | 34.9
